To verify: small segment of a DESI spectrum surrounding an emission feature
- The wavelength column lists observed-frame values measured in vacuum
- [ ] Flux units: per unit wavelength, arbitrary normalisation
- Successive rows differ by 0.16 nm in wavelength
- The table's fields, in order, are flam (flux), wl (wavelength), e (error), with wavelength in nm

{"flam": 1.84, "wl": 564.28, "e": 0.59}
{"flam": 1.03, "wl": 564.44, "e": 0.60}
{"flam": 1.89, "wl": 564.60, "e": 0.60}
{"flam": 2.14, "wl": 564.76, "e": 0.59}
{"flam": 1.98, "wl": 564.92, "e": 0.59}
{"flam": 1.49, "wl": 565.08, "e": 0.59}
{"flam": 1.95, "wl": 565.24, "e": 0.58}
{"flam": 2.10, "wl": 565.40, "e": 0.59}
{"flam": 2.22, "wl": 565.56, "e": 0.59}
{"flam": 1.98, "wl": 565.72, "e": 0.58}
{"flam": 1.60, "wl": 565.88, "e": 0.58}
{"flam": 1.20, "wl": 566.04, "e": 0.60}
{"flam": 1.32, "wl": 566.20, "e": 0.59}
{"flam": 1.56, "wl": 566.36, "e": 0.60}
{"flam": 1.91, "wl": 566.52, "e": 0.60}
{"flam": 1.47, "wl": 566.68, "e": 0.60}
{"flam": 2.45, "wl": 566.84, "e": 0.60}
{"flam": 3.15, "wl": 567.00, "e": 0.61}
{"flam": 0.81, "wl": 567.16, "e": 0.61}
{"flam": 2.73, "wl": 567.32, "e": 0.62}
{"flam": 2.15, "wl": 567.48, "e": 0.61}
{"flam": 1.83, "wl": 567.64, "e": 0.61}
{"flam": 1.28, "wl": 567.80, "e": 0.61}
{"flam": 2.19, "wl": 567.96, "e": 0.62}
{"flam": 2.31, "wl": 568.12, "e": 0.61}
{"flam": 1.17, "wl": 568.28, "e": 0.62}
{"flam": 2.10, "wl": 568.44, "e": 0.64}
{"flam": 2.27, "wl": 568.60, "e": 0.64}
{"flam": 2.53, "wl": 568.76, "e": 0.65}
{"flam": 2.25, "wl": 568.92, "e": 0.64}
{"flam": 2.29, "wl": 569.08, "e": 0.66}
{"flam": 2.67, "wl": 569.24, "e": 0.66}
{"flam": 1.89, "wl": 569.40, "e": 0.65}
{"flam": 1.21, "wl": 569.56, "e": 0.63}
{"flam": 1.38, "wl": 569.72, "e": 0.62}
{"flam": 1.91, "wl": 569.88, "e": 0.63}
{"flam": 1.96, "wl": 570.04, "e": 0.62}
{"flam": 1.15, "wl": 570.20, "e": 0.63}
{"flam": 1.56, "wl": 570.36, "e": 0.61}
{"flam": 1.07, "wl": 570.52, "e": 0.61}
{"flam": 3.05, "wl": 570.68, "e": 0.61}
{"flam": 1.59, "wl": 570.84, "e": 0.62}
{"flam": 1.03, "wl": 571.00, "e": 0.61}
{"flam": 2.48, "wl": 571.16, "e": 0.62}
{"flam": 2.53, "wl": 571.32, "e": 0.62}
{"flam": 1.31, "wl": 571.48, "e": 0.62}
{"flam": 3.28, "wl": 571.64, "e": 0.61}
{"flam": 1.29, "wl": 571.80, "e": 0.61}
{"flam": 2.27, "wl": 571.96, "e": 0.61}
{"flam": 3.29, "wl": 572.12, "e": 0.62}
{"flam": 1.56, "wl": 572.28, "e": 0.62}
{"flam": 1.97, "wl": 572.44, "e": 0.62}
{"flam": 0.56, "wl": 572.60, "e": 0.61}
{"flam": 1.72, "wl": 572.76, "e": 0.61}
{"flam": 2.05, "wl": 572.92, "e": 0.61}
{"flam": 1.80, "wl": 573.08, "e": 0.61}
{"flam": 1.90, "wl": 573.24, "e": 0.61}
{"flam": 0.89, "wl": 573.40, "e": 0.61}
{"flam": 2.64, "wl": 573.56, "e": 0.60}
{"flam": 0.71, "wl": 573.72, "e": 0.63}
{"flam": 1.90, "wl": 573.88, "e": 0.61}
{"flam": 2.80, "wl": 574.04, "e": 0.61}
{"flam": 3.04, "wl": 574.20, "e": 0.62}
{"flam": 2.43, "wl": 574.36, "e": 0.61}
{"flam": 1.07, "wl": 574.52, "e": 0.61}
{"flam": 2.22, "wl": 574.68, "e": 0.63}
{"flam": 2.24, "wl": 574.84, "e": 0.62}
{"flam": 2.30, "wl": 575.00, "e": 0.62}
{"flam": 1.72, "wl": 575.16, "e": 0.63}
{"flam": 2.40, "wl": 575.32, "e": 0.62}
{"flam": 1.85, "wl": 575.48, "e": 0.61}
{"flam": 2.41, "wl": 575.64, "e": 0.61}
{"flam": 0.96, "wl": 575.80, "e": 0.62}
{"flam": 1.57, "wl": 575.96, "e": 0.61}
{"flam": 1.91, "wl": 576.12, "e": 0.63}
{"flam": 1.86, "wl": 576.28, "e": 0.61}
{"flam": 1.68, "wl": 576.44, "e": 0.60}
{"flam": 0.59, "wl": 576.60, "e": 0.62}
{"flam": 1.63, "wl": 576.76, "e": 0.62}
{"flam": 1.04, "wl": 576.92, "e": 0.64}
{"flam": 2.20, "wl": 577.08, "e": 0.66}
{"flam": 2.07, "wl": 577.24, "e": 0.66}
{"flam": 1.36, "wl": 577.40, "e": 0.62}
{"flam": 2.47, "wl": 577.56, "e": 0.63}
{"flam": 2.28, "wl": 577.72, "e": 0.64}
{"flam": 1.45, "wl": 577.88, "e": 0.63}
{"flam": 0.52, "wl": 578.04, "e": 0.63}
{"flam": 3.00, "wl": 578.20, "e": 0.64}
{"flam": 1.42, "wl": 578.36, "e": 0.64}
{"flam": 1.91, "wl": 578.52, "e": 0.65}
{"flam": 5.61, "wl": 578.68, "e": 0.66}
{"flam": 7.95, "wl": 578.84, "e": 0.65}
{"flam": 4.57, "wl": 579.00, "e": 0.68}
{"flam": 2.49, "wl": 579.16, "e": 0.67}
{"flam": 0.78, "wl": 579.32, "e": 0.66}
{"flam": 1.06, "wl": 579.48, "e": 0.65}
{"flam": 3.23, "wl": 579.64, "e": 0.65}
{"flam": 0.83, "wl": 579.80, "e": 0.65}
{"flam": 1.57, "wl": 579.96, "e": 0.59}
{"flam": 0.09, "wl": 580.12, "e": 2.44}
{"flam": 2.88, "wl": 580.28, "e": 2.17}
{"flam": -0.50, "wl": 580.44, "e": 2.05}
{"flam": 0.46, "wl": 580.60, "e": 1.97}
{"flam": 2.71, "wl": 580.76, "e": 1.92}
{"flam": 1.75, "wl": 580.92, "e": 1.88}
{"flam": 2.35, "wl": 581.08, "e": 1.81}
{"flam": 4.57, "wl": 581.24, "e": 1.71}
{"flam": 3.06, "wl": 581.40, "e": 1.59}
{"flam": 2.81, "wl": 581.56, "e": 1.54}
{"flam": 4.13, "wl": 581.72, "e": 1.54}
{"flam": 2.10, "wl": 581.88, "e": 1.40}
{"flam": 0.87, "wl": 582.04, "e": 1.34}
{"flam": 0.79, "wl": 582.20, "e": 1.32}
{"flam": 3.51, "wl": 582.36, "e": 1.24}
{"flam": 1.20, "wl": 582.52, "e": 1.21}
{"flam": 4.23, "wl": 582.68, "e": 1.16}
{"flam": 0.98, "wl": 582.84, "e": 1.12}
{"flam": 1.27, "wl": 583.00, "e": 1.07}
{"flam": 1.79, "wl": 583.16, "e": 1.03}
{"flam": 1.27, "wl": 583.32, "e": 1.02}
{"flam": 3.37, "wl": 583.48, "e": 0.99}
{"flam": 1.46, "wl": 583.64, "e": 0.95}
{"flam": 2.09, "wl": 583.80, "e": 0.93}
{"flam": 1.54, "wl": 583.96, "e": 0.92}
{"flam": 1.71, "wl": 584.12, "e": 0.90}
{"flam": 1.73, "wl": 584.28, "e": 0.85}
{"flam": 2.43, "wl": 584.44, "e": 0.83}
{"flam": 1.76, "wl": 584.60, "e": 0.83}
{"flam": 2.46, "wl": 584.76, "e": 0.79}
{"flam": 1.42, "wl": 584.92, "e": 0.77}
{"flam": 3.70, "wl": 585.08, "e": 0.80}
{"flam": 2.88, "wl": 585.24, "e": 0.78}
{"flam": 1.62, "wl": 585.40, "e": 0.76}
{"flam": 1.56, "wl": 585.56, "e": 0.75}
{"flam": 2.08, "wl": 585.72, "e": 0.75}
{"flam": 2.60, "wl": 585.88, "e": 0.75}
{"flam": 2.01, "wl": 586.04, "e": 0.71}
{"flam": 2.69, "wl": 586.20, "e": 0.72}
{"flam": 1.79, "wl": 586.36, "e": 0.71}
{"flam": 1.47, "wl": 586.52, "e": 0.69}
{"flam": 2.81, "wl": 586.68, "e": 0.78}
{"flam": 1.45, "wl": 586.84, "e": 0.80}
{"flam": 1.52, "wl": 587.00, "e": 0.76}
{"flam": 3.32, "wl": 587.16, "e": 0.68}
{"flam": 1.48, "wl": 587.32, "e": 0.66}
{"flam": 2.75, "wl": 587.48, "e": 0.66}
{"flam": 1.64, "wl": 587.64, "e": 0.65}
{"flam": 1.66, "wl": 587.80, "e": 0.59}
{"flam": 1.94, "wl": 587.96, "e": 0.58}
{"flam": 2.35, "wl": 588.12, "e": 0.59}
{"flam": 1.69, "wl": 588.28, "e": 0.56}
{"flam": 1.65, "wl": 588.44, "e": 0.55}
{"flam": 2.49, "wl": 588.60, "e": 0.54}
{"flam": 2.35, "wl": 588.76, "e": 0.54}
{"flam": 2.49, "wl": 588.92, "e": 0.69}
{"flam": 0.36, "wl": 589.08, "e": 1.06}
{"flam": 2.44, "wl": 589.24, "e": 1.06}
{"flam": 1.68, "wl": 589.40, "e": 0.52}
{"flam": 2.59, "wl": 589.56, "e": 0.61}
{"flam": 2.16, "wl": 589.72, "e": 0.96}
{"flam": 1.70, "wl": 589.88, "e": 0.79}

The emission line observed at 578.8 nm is Hbeta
